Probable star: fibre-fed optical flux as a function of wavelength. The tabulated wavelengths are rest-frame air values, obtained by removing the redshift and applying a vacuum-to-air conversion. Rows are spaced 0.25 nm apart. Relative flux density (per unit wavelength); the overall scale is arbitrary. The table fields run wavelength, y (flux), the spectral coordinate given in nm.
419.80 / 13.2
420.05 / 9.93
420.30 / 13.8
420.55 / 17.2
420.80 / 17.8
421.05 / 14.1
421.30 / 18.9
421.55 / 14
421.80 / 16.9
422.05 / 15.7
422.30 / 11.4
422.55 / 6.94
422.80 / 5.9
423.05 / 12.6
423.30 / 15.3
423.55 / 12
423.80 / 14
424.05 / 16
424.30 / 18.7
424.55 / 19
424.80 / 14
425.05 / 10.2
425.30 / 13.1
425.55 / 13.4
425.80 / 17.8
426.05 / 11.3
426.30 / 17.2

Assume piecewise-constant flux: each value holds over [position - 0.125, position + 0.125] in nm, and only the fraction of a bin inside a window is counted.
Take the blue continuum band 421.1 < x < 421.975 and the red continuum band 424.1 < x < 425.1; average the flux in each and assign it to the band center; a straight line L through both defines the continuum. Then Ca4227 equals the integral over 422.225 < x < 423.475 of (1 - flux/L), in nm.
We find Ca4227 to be 0.44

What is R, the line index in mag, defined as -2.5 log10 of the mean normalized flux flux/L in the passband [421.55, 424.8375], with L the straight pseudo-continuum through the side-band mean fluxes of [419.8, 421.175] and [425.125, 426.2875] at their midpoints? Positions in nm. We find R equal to 0.04 mag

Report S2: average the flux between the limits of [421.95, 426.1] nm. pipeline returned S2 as 13.4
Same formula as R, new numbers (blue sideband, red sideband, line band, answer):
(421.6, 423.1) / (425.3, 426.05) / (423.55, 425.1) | -0.15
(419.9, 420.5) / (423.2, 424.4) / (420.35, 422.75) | -0.08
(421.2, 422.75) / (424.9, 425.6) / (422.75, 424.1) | 0.01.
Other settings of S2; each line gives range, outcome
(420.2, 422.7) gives 14.6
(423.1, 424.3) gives 14.7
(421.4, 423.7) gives 12.4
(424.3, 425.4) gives 14.6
